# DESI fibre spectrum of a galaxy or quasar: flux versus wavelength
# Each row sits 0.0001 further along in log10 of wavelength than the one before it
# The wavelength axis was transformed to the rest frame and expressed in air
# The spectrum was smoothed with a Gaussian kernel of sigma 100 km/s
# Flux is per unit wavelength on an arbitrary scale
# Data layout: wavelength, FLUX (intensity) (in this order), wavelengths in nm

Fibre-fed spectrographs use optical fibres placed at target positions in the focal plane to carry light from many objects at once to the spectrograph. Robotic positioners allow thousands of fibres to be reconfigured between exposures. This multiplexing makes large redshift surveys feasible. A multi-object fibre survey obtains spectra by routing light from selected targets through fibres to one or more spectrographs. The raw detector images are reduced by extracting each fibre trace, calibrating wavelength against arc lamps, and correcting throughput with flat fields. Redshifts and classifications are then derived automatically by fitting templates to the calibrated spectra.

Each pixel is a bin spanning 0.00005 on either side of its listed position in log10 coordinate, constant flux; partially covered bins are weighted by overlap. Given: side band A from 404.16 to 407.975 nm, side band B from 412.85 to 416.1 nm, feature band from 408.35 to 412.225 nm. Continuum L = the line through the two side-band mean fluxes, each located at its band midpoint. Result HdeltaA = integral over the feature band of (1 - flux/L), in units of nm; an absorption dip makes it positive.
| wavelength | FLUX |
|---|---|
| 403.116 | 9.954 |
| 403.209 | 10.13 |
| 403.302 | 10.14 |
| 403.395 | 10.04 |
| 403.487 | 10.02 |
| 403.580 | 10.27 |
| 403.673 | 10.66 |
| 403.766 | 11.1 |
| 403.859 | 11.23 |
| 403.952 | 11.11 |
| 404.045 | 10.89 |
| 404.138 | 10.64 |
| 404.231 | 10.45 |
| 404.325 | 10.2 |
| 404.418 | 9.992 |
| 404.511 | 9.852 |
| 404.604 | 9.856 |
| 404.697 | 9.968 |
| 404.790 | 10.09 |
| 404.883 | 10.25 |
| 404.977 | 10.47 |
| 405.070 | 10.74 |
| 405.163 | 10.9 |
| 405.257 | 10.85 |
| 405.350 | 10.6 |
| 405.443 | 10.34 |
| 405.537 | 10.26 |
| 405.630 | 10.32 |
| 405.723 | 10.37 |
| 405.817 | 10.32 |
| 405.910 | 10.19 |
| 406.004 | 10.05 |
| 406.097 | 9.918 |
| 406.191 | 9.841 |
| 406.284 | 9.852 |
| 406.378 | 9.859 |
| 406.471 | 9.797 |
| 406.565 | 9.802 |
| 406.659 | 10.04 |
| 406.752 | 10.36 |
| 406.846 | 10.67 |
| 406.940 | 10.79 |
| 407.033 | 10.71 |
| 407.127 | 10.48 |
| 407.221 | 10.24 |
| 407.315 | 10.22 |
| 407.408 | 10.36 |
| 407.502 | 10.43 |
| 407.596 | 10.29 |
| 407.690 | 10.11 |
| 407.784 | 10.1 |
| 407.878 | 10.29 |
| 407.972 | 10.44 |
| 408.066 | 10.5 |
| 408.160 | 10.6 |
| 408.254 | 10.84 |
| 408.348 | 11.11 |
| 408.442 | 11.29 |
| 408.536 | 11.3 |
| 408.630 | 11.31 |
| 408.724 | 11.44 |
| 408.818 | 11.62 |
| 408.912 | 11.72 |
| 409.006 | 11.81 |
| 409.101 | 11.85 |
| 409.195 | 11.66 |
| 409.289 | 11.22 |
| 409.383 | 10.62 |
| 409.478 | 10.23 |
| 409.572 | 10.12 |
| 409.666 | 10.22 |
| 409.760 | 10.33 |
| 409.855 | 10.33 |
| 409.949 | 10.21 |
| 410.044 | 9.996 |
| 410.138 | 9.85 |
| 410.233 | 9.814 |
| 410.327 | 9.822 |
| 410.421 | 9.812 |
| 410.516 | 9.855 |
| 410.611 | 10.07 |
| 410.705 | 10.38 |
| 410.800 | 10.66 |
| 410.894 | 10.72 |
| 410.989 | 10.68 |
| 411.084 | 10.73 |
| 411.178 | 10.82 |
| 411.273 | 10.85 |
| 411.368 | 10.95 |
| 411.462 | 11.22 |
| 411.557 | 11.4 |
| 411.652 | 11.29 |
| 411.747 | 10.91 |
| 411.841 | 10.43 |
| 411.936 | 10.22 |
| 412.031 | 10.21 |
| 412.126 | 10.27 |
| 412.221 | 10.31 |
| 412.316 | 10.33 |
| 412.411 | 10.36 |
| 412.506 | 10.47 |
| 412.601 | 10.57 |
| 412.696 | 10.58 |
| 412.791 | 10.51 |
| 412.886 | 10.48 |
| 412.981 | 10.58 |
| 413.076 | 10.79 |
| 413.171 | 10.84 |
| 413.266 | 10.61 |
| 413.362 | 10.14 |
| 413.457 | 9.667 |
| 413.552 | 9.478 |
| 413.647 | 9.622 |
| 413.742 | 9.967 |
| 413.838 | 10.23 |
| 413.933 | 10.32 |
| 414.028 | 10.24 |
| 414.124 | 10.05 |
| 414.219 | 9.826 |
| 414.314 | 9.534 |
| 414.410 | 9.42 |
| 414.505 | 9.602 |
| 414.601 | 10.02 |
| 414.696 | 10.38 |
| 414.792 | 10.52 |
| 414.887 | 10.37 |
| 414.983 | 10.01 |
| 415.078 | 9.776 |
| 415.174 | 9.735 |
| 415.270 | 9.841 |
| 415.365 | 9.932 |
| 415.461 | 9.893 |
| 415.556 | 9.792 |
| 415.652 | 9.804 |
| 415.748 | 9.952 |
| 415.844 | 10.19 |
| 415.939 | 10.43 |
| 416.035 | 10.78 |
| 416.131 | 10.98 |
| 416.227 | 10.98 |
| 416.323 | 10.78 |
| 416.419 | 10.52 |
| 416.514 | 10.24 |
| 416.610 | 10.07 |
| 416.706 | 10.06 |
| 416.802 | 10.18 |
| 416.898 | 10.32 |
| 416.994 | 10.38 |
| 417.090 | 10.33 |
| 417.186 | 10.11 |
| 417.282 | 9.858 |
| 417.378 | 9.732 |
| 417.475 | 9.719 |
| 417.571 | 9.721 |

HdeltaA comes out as -0.20 nm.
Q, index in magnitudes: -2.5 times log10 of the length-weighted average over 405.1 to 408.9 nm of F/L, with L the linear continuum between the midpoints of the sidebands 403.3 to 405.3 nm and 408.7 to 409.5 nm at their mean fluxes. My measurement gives 0.05 mag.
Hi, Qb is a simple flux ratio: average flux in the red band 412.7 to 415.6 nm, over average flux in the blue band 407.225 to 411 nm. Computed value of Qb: 1.0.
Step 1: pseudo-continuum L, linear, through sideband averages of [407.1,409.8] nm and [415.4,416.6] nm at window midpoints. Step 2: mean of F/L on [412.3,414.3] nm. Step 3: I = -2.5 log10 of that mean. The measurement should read 0.03 mag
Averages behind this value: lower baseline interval 10.8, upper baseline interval 10.3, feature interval 10.3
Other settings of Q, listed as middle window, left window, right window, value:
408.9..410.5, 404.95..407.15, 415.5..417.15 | -0.02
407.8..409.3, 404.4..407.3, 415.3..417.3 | -0.09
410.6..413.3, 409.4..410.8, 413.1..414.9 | -0.06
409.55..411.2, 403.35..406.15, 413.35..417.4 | 0.00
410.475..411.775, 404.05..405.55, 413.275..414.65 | -0.08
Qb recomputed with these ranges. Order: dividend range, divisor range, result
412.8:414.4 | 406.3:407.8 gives 0.99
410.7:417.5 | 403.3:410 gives 0.98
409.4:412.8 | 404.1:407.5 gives 1.02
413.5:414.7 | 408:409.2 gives 0.88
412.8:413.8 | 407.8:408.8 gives 0.94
